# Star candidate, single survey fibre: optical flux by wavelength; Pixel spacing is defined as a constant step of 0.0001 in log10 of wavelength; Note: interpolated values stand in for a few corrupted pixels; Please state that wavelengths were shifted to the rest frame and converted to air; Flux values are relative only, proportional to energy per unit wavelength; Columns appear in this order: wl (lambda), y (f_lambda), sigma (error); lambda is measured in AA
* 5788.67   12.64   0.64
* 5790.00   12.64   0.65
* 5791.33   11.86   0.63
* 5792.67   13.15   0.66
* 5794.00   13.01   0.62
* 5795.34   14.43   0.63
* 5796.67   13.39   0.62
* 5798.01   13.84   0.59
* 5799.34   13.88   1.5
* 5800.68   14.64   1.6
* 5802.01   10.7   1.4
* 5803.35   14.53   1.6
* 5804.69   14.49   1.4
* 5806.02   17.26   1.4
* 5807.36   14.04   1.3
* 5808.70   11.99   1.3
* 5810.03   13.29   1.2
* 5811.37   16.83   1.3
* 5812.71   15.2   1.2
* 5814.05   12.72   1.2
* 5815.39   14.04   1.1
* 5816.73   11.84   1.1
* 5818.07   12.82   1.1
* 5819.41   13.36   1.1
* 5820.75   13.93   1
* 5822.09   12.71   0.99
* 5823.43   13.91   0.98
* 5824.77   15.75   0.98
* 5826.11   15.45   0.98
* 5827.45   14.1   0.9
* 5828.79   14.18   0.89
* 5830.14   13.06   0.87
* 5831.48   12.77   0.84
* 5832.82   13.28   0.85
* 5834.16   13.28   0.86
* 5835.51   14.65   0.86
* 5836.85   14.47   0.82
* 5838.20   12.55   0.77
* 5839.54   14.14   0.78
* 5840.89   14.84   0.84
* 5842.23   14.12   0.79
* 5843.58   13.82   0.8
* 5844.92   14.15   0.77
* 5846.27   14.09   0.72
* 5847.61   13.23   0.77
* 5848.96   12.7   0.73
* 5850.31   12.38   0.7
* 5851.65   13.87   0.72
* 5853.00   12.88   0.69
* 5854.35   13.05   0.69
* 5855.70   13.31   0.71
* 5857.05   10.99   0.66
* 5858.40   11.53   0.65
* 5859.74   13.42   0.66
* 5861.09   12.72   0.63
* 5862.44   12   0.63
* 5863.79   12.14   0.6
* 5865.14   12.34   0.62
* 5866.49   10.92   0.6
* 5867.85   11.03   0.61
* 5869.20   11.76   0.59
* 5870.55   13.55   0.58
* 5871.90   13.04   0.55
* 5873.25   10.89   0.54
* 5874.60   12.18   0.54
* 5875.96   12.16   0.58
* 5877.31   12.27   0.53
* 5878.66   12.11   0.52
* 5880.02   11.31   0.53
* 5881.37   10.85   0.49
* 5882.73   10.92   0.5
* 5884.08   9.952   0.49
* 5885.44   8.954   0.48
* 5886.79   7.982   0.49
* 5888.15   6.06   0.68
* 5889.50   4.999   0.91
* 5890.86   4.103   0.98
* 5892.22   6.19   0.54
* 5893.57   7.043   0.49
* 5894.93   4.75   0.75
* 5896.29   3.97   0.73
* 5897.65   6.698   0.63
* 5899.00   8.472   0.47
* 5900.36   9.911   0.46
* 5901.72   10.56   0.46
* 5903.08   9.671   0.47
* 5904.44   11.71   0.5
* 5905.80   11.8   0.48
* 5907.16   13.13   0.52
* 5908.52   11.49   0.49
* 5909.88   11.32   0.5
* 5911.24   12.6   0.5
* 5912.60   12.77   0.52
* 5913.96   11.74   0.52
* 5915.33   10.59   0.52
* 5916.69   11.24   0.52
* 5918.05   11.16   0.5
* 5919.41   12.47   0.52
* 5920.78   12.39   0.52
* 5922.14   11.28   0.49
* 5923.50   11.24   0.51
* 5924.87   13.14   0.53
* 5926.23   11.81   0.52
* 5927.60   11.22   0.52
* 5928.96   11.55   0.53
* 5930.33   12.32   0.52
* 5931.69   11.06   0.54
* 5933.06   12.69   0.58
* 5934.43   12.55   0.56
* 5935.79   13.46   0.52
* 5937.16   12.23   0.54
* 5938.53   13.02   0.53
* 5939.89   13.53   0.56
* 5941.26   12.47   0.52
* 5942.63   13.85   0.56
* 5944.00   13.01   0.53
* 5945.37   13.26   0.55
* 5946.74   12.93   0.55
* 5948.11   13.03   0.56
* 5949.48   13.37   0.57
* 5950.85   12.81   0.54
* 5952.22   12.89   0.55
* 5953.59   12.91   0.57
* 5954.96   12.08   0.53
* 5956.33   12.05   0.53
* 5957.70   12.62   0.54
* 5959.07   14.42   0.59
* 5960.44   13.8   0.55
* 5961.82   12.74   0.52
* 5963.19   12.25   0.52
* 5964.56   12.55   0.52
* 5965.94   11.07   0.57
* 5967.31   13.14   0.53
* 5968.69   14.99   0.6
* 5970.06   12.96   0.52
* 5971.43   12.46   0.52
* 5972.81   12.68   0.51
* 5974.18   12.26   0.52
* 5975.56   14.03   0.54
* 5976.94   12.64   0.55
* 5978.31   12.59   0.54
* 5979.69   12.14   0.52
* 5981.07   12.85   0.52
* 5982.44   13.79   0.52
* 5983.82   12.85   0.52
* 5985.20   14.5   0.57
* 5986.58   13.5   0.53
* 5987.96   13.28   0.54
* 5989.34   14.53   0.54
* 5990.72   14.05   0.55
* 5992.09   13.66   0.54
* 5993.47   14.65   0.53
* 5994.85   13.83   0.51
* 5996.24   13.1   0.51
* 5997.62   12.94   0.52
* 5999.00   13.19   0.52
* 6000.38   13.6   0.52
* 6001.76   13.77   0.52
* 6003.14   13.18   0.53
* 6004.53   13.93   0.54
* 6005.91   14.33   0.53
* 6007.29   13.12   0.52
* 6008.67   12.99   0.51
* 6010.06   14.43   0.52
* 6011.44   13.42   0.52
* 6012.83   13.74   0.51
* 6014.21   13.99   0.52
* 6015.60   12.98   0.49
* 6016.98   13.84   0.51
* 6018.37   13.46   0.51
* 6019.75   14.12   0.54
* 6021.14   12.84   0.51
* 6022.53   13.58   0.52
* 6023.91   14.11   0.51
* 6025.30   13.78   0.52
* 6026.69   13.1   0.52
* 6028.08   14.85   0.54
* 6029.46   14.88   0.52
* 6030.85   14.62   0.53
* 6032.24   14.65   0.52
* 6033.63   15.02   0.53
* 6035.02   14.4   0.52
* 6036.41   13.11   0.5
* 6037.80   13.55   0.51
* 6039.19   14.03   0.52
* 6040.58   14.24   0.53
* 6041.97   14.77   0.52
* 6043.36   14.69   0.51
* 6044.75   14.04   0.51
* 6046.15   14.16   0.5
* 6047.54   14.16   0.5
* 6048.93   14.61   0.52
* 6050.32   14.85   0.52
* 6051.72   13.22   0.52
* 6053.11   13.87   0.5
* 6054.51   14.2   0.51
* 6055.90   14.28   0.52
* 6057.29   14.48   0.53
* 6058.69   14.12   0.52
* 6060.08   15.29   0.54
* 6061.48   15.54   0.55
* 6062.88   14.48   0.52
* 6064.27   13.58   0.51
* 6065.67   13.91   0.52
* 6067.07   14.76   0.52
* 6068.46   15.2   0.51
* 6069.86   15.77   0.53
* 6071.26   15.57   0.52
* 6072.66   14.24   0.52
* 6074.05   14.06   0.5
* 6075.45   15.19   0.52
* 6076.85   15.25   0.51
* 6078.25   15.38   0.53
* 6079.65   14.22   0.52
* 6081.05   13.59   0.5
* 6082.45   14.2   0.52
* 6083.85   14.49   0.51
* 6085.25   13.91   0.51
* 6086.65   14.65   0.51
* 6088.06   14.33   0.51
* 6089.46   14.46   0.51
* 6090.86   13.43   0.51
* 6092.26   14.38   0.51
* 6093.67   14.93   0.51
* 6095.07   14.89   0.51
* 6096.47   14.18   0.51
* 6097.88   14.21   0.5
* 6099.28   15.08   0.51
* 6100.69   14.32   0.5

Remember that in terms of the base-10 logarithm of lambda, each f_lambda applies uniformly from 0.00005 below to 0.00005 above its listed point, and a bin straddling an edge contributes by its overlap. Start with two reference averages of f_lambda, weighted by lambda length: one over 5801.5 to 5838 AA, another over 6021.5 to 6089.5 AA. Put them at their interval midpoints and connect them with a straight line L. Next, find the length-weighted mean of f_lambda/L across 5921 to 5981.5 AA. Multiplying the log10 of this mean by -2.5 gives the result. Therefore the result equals 0.120 mag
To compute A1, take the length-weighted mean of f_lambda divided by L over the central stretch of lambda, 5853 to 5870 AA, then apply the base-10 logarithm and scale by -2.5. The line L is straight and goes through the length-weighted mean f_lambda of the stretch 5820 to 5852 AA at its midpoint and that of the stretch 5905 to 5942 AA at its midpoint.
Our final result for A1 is 0.10 mag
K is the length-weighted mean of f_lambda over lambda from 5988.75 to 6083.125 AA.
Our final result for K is 14.1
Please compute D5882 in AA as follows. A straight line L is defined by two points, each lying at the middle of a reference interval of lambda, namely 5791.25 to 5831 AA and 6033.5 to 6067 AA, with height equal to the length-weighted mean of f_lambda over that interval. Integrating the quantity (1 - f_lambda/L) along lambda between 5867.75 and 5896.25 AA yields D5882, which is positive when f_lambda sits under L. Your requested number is 9.2 AA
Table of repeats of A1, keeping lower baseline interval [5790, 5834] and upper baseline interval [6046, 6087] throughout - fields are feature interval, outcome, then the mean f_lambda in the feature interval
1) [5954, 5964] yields 0.107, 12.9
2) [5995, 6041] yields 0.045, 13.8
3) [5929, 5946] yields 0.112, 12.7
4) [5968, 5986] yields 0.088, 13.1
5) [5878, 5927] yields 0.378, 9.9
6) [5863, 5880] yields 0.161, 12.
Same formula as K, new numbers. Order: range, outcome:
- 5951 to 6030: 13.4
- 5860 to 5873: 12.2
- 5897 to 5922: 11.1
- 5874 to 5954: 11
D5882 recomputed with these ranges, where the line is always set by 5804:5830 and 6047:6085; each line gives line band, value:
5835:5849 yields 0.2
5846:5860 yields 1.3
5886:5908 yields 9.7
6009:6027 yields 1.0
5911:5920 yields 1.6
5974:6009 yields 2.3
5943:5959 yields 1.6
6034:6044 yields 0.2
